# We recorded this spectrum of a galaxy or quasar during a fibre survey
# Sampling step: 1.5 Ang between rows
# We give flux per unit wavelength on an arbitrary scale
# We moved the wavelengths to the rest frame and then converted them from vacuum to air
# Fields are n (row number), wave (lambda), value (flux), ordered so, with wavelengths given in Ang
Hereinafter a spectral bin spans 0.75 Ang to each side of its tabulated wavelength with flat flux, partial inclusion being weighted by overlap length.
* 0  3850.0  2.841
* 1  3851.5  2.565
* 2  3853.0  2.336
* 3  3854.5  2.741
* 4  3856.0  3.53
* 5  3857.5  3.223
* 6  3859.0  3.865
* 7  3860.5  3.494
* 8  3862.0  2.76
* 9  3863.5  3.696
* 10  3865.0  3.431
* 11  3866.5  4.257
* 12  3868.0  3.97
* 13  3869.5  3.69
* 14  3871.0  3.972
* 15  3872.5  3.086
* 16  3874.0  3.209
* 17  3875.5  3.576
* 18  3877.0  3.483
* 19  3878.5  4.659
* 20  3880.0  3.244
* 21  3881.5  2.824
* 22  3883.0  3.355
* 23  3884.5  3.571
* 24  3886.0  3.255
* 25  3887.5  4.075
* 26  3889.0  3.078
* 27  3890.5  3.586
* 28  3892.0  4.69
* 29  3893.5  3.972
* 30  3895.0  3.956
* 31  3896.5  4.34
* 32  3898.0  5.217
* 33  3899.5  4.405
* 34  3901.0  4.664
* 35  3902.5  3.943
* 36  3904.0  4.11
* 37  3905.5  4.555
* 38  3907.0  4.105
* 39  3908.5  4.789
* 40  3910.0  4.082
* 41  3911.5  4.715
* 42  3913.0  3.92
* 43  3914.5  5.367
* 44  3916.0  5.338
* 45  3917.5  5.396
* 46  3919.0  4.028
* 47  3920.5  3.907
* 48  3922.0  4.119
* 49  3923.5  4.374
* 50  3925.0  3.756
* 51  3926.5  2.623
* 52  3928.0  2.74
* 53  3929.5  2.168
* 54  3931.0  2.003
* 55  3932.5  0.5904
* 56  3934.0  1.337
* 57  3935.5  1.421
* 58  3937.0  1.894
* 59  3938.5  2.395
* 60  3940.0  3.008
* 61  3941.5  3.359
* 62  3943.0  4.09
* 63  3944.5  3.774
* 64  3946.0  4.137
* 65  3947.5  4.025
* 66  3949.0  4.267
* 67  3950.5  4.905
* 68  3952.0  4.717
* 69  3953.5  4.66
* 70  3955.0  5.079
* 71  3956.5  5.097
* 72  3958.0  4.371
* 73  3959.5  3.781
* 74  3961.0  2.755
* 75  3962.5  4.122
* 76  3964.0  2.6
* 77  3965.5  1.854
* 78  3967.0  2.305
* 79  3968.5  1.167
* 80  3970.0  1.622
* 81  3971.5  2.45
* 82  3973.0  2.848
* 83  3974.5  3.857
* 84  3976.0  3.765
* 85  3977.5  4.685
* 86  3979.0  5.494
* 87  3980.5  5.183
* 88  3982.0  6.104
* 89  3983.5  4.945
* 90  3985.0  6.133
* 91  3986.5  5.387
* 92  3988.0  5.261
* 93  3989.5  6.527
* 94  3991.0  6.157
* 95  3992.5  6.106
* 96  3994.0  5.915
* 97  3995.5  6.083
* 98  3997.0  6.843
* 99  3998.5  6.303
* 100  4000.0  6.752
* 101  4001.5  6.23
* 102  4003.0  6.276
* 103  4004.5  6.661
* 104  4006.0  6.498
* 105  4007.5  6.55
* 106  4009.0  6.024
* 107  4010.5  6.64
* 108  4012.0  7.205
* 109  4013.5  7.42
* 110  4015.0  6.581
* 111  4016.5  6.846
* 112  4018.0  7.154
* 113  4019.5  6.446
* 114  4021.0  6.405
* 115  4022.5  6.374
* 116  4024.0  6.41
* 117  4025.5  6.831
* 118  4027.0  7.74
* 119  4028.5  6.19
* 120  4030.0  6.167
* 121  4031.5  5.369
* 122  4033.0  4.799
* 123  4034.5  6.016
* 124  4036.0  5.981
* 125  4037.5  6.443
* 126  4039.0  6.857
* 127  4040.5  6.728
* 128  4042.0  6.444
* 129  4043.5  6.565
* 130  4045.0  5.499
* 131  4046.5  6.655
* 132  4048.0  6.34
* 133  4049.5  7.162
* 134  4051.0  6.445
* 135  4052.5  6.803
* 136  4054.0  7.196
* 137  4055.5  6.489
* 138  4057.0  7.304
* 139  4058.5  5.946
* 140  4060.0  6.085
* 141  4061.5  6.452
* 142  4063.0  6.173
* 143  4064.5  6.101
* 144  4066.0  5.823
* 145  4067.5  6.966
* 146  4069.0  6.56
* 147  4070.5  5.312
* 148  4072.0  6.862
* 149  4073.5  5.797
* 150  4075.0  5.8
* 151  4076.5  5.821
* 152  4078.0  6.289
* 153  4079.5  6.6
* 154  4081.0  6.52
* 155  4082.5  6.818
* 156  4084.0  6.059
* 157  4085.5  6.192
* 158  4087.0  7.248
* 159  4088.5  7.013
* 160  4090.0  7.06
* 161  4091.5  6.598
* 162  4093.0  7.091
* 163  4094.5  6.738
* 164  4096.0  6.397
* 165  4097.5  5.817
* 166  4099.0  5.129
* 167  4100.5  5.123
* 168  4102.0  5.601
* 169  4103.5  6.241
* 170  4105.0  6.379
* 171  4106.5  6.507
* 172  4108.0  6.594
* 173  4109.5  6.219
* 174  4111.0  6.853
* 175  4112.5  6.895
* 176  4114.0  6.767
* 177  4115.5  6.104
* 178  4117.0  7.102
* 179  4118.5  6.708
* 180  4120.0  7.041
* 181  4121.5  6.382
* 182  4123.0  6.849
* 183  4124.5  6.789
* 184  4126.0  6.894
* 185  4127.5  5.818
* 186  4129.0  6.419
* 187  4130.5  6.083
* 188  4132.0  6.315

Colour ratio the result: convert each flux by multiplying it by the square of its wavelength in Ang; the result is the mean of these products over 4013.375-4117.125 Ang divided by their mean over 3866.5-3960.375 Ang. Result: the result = 1.8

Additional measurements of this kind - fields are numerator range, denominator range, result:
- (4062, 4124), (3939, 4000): 1.54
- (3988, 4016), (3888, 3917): 1.56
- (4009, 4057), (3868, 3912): 1.78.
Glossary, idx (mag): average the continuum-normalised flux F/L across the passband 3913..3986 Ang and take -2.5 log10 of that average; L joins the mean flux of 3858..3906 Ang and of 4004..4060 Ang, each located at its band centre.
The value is 0.345 mag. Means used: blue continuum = 3.81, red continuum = 6.51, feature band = 3.65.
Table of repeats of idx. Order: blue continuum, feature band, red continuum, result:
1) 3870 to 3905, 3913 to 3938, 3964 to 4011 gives 0.31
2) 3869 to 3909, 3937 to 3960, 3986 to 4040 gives 0.25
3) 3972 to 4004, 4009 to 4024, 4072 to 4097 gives -0.16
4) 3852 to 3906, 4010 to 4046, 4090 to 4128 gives -0.18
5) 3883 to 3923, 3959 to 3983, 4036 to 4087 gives 0.45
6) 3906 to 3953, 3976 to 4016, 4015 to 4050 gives -0.13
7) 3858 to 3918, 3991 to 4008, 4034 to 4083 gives -0.15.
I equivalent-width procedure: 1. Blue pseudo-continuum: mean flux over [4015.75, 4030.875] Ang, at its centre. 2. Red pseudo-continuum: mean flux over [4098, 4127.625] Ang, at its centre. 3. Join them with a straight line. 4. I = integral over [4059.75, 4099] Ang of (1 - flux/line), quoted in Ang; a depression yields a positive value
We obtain 0.7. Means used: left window 6.65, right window 6.41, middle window 6.37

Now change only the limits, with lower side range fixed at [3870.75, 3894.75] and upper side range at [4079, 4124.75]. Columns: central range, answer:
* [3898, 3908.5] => -1.4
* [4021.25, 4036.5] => -1.9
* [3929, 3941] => 6.8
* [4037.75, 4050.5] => -1.8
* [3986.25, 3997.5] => -2.2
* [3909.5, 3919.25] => -1.7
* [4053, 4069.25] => -1.4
